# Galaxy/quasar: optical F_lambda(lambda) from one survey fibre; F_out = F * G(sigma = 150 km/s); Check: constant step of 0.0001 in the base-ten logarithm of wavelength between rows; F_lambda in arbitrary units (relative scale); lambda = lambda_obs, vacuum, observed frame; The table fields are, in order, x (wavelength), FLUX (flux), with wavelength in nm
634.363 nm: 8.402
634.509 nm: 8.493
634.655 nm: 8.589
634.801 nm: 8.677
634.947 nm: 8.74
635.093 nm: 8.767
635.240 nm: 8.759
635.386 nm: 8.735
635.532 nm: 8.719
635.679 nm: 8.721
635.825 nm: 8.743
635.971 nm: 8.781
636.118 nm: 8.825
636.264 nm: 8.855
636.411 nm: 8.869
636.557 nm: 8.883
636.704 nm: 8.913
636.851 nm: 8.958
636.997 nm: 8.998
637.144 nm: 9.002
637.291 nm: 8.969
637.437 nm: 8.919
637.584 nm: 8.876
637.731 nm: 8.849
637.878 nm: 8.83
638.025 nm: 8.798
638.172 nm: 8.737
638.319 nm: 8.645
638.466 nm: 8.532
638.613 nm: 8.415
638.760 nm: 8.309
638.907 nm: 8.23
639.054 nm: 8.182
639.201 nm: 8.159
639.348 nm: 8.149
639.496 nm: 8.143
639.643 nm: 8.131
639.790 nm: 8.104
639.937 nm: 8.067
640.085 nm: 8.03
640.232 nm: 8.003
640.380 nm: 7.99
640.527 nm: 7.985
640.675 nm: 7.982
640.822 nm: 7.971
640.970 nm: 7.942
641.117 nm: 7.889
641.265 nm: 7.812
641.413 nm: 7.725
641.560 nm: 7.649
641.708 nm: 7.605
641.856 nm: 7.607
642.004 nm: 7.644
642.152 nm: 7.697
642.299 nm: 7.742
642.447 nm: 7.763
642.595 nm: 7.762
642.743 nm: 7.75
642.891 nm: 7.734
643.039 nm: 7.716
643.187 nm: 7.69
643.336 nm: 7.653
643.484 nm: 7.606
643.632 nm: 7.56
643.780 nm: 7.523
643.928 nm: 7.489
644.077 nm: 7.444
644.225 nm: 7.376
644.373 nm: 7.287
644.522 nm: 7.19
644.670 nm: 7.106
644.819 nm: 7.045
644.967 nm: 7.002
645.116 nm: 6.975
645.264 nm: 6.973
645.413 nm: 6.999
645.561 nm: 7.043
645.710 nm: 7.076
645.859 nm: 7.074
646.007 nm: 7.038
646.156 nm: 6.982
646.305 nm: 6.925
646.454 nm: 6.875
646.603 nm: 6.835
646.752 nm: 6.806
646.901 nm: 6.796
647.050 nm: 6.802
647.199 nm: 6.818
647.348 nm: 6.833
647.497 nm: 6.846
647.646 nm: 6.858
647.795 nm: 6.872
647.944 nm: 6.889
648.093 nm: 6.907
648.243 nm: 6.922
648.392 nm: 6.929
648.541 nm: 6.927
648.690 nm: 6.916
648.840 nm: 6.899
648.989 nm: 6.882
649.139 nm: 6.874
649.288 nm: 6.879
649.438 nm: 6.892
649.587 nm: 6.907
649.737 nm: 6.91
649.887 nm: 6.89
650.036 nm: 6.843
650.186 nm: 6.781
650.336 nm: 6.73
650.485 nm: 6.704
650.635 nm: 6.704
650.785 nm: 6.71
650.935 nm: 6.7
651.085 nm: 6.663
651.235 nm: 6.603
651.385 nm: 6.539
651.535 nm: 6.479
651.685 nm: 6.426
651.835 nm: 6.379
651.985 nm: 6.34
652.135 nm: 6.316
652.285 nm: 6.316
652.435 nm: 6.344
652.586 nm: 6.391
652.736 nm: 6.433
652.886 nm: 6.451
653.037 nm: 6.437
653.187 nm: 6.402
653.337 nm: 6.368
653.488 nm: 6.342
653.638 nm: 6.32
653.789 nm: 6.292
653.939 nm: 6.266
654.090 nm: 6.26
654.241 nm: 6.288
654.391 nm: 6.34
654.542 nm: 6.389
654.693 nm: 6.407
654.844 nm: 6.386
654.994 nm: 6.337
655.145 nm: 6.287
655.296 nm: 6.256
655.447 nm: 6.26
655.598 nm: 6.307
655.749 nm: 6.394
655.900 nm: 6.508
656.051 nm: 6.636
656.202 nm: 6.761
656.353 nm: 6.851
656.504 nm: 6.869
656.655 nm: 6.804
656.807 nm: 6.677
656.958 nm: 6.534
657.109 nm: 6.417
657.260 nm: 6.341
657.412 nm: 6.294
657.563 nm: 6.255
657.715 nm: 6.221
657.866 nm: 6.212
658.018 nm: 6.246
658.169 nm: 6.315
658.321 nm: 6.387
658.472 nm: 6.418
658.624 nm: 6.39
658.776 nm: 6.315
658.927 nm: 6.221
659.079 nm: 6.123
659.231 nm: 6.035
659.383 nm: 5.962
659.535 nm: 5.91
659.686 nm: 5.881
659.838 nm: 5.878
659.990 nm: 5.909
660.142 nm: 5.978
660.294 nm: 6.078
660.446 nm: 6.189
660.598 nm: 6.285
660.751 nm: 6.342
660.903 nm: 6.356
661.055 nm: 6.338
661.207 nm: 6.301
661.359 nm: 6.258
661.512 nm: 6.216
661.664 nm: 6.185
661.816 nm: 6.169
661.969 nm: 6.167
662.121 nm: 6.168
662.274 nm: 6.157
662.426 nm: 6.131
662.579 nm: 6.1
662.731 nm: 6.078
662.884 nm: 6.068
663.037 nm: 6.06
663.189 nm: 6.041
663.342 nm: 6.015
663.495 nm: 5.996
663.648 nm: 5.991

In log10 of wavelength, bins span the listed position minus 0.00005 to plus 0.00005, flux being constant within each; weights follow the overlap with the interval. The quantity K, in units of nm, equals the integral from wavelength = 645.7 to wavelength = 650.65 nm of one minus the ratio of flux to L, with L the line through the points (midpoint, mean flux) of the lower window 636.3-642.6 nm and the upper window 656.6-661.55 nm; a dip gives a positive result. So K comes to 0.33 nm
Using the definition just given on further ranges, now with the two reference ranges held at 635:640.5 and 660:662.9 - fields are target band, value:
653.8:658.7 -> 0.213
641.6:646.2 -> 0.326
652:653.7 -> 0.164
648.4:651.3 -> 0.213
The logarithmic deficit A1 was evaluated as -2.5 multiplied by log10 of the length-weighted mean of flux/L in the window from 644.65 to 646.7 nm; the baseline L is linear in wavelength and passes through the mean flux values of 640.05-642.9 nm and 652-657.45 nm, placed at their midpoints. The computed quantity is 0.06 mag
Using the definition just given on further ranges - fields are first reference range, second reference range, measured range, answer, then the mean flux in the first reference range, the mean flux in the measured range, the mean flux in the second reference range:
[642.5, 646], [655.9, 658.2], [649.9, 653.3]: 0.05 mag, 7.35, 6.54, 6.5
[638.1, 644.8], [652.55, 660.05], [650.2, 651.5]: 0.04 mag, 7.85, 6.67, 6.34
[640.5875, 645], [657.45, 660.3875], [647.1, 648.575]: 0.04 mag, 7.6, 6.88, 6.15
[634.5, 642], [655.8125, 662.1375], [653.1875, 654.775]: 0.08 mag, 8.43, 6.33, 6.3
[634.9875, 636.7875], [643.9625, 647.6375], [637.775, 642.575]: -0.01 mag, 8.79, 8.08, 7.01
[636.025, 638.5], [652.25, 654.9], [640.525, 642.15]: 0.06 mag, 8.85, 7.79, 6.36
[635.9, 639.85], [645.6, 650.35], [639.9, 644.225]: 0.02 mag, 8.63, 7.75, 6.89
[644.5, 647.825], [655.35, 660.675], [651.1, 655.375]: 0.03 mag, 6.94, 6.38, 6.31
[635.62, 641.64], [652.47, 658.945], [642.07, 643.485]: 0.03 mag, 8.43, 7.72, 6.4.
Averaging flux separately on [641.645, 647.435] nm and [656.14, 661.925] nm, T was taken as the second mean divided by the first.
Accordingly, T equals 0.86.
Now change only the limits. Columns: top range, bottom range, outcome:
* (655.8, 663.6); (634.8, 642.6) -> 0.75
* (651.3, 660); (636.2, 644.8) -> 0.79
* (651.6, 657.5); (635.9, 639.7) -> 0.74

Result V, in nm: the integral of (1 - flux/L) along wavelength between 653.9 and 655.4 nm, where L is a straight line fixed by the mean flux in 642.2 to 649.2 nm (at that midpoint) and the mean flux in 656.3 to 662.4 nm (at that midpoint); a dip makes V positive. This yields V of 0.06 nm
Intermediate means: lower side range 7.15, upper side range 6.26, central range 6.32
